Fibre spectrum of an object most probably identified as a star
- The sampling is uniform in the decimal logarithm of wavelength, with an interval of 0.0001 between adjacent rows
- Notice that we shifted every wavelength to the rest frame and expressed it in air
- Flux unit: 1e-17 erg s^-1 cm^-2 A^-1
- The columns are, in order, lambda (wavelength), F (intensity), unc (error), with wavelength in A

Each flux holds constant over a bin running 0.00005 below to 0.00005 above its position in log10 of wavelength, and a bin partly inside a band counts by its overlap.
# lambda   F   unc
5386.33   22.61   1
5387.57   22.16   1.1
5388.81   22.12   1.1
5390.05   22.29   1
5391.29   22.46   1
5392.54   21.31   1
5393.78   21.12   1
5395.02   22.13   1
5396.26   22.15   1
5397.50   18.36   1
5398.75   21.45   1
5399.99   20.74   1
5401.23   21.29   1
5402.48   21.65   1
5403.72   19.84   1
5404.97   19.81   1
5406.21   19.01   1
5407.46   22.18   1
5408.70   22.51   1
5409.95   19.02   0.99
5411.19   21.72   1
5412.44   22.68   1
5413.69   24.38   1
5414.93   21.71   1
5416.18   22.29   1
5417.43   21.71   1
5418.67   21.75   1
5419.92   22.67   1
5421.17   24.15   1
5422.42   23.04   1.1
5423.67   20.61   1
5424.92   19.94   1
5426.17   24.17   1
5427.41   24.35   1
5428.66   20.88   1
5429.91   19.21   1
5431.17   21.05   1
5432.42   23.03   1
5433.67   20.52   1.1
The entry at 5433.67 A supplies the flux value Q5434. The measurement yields 20.52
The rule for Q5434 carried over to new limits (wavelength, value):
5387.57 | 22.16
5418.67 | 21.75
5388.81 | 22.12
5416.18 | 22.29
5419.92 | 22.67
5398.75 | 21.45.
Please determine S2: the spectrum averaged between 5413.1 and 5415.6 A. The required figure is 23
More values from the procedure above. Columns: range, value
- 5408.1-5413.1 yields 21.5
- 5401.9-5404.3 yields 20.8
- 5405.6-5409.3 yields 21.2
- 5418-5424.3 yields 22.4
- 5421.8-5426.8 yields 22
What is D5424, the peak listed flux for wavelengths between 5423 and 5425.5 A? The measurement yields 20.61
